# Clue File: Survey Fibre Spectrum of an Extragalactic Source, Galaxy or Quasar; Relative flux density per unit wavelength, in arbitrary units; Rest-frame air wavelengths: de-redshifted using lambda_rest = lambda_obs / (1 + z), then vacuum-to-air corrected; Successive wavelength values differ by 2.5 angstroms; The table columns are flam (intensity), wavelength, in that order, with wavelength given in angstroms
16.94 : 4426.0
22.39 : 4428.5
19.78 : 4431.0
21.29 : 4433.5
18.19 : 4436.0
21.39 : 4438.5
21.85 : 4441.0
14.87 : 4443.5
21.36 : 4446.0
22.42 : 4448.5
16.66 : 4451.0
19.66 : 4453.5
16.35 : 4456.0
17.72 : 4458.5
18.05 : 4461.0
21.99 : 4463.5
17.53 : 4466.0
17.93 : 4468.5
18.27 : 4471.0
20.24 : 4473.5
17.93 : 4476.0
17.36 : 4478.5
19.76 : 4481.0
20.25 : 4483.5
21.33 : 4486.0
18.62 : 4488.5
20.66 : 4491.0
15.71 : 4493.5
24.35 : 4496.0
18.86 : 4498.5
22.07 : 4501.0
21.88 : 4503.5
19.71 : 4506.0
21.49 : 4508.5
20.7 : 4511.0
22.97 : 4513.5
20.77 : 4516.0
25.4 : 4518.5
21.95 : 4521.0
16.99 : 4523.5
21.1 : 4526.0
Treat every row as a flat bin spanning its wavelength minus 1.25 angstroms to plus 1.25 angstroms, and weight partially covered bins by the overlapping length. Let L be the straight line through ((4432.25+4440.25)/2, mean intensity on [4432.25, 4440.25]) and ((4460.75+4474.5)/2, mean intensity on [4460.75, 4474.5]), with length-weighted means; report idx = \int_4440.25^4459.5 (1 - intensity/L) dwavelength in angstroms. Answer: 1.0 angstroms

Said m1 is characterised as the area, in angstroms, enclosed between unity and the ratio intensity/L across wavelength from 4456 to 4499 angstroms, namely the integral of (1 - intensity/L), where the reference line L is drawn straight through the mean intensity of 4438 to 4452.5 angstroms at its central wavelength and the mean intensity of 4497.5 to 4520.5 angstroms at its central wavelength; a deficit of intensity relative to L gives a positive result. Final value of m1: 3.15 angstroms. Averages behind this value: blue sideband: 19.7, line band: 19.1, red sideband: 21.6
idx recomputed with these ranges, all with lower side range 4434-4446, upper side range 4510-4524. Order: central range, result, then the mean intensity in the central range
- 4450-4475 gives 2.07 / 18.5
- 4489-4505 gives 0.49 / 20.5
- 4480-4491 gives 0.38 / 20.1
